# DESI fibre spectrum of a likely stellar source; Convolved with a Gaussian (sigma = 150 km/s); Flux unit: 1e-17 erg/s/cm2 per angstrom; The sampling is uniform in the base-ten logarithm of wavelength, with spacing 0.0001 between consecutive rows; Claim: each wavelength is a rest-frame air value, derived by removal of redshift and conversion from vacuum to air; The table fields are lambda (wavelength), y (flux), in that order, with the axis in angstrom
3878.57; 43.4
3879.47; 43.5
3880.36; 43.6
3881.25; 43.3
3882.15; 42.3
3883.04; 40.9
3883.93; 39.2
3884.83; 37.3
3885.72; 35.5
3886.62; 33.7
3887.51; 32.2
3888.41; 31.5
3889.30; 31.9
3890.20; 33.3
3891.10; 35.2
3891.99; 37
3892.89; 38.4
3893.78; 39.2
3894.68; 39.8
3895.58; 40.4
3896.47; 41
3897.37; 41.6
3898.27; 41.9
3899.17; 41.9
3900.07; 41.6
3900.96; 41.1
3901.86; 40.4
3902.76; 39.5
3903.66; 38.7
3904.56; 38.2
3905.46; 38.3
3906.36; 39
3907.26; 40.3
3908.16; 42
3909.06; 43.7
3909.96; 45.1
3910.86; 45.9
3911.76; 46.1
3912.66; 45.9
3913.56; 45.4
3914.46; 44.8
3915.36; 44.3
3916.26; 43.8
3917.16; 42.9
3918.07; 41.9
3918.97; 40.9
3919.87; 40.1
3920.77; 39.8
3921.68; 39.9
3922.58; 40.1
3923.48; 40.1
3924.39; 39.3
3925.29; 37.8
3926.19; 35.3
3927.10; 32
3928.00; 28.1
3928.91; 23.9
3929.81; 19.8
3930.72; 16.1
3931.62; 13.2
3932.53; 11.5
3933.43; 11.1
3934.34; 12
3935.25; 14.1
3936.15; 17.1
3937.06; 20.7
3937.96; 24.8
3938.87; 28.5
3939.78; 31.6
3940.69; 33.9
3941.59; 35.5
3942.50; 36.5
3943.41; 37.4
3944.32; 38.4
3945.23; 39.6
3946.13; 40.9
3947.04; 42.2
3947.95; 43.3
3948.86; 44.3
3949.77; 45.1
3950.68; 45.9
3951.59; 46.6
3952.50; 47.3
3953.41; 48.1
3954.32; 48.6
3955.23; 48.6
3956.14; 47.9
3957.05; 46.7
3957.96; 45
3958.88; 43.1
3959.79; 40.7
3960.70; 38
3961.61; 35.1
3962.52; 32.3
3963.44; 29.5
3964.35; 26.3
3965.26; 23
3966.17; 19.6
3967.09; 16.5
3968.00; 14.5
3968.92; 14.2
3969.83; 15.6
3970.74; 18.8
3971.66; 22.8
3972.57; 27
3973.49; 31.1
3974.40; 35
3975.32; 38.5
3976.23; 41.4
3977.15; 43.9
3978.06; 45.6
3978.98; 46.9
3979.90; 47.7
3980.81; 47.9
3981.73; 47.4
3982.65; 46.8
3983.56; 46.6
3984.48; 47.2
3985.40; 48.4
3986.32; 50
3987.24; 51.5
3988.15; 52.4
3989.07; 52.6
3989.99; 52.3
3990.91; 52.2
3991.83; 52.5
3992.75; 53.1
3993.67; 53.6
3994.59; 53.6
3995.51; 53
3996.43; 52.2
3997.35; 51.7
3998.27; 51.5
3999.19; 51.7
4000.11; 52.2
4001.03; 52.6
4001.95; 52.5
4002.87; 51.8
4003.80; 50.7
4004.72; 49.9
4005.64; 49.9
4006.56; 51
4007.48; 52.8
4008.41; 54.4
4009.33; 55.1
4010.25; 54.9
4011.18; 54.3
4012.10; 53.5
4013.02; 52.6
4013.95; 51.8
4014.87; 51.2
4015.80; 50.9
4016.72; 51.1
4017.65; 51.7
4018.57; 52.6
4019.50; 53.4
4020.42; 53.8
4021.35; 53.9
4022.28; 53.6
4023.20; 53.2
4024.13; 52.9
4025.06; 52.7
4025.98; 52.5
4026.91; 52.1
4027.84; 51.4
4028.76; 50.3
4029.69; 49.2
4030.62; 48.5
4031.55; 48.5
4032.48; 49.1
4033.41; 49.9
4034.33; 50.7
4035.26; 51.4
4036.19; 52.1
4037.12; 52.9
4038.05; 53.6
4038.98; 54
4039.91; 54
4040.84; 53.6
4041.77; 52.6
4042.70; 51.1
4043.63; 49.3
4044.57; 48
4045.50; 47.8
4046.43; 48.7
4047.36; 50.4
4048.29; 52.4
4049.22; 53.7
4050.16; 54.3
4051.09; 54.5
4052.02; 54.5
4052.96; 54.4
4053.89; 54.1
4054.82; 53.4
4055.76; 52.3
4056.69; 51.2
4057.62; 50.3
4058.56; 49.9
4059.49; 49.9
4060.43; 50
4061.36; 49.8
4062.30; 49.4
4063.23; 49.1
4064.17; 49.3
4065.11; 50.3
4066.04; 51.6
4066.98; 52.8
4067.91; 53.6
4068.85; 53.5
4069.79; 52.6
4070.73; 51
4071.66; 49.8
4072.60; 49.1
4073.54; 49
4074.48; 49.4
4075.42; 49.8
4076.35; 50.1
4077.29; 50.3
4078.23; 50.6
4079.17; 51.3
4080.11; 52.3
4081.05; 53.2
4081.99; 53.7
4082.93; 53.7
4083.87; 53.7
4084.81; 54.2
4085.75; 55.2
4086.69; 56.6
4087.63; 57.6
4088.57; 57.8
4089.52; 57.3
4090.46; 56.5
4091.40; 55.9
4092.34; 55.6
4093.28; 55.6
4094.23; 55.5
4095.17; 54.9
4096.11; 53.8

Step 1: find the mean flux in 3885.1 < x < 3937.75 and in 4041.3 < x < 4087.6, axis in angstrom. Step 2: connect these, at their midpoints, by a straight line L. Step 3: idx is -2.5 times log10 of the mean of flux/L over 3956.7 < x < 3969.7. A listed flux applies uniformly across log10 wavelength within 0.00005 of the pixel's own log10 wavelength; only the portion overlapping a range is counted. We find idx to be 0.34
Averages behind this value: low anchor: 35.4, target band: 29.8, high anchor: 51.6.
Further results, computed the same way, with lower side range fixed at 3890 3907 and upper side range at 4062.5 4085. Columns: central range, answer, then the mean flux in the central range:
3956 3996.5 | 0.13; 39.8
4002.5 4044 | -0.09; 52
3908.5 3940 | 0.24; 32.8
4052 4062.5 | -0.03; 51.5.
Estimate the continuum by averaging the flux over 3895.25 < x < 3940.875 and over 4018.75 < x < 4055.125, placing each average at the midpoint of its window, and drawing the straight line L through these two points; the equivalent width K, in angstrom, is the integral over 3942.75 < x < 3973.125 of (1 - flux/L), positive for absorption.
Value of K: 3.6 angstrom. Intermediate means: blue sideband 35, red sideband 52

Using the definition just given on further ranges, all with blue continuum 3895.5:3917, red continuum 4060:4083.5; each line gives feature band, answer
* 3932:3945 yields 5.5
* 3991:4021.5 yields -3.2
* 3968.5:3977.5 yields 3.4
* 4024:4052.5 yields -1.3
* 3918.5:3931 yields 2.6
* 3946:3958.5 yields -0.3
